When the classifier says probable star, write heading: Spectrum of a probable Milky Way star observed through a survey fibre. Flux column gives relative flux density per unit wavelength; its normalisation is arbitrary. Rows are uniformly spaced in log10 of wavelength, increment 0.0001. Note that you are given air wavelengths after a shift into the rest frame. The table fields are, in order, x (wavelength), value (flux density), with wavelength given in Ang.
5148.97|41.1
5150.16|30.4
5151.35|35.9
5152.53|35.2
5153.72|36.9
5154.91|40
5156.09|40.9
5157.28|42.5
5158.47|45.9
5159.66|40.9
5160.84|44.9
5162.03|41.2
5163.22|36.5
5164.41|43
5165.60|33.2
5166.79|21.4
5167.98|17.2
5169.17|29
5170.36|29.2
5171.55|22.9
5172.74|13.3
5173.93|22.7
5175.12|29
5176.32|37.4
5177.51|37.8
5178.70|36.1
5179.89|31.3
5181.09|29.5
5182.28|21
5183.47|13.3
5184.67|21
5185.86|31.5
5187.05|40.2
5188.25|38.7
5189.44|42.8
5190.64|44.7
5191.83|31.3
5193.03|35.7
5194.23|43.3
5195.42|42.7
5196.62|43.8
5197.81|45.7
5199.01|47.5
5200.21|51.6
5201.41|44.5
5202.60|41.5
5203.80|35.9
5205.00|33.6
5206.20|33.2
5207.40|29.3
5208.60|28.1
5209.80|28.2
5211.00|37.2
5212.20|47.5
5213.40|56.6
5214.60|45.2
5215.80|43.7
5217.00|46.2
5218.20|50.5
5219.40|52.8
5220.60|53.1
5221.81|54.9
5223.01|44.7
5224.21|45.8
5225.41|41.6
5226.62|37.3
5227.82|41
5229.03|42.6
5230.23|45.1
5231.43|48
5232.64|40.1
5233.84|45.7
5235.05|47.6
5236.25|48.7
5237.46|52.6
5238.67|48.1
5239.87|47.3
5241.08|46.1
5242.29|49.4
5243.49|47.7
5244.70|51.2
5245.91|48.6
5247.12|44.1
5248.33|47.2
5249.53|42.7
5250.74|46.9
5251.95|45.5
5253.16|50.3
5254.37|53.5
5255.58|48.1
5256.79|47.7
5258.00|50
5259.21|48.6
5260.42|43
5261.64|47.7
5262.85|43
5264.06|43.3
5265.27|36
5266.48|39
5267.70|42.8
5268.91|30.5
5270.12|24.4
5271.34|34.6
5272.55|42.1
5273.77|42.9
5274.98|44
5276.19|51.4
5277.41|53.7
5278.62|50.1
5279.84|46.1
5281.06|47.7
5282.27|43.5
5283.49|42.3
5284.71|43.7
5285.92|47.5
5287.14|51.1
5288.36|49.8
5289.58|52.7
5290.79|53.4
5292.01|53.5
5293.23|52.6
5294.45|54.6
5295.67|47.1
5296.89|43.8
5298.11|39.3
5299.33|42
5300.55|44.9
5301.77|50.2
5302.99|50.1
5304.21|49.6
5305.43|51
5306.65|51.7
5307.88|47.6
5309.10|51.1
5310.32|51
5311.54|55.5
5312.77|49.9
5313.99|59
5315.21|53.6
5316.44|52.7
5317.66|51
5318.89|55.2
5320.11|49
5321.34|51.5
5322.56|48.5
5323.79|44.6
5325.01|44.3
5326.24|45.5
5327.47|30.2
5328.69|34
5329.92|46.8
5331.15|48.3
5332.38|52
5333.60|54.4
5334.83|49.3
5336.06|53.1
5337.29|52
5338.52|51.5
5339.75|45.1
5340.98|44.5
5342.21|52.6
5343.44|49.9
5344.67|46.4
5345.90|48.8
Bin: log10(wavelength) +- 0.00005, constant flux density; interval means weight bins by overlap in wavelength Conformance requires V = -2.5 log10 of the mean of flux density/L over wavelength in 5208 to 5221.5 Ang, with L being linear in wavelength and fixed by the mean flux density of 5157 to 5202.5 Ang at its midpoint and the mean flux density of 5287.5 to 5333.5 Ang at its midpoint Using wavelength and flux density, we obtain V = -0.16 mag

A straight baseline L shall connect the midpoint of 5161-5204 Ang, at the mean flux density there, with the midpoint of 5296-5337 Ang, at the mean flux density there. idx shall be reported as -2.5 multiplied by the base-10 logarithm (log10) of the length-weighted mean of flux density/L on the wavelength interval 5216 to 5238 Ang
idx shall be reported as -0.193 mag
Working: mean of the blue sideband 34.2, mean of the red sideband 48.5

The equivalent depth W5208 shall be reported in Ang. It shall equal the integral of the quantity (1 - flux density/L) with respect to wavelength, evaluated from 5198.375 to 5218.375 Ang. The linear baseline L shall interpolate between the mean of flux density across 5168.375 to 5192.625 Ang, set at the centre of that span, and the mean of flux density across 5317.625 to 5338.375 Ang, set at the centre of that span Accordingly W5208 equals -4.6 Ang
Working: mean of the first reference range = 30.1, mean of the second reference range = 47.6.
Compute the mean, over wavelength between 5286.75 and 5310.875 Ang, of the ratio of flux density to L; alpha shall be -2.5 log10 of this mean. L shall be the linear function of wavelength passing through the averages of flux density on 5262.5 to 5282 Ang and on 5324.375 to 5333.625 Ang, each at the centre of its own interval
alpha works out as -0.15 mag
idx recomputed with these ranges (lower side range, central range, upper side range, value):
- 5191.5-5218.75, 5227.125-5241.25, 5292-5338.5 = -0.07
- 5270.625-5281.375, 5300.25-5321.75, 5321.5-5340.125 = -0.11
